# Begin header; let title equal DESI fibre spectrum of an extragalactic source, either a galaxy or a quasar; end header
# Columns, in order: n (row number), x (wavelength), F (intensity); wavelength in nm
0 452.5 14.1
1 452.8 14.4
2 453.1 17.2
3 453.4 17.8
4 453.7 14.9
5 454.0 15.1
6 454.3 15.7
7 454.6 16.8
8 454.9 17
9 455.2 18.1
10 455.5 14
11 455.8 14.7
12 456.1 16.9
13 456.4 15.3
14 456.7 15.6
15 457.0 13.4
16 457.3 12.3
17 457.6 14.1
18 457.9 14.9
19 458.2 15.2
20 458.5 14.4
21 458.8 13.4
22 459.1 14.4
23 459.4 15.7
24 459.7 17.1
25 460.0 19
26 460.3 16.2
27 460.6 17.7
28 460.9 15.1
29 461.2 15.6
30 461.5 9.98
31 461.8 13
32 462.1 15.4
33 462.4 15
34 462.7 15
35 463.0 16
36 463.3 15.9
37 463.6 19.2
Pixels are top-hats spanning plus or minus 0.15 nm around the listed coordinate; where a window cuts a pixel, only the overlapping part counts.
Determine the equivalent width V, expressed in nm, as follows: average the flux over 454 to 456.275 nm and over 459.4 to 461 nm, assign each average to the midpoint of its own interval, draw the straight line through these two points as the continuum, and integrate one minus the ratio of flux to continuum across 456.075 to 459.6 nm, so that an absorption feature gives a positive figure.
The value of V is 0.42 nm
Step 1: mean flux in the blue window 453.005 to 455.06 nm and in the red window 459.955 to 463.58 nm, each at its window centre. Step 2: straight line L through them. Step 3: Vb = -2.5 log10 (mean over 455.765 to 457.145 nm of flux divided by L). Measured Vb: 0.06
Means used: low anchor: 16.3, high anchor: 15.4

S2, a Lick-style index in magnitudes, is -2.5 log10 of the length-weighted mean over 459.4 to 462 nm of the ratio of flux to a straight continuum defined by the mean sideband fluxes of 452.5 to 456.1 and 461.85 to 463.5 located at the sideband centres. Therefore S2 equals 0.01 mag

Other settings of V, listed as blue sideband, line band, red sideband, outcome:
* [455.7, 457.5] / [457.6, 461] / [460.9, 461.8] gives -0.46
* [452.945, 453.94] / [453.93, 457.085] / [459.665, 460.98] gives 0.17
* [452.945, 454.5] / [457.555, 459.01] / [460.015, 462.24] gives 0.09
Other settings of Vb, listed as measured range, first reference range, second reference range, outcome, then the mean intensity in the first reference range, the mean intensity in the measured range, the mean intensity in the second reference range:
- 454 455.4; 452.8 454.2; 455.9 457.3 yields -0.07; 16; 16.6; 15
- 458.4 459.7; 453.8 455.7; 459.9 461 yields 0.14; 16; 14.8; 17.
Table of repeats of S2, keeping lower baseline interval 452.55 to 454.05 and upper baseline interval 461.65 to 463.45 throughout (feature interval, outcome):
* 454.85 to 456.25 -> -0.031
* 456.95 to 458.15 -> 0.121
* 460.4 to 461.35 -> -0.066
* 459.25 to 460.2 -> -0.129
